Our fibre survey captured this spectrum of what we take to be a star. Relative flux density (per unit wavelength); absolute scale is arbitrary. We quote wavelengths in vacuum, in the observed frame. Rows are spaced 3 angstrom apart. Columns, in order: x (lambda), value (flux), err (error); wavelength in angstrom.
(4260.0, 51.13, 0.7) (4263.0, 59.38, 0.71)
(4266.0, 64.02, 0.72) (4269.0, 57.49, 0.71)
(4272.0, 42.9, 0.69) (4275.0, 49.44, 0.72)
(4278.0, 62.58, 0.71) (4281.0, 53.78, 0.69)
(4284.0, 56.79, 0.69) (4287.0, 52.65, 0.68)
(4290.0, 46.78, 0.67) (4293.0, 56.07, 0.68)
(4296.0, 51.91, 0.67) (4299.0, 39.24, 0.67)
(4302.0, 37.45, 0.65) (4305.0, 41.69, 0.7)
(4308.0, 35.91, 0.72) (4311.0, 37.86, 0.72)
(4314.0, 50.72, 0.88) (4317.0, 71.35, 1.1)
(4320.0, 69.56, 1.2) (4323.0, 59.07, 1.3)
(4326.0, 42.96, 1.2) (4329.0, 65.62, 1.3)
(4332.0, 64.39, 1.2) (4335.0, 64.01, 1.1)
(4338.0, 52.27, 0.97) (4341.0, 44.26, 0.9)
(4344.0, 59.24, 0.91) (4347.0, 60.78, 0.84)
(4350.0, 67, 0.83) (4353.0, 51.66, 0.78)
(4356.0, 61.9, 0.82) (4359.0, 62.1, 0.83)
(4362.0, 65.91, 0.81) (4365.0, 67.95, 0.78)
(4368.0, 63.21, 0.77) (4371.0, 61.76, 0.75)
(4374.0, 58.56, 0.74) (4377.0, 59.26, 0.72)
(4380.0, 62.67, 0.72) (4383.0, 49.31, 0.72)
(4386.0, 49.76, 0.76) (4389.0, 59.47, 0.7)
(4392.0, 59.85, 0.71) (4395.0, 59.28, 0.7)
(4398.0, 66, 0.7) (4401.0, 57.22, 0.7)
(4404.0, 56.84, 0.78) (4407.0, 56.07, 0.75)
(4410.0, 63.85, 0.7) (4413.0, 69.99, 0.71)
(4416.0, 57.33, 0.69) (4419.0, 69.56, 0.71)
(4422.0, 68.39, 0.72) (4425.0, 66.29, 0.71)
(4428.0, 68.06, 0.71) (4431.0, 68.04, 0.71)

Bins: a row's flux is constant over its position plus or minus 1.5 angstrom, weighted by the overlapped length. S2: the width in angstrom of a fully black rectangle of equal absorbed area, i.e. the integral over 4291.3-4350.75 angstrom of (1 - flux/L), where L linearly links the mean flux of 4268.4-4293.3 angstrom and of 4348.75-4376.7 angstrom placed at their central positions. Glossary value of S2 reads 4.3 angstrom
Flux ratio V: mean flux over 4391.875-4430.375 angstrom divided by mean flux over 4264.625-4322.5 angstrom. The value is 1.23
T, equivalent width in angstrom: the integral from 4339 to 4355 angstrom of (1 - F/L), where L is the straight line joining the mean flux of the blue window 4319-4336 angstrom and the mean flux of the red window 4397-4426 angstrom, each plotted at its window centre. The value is 1.2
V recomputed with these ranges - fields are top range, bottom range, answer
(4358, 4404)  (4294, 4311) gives 1.45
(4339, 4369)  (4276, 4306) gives 1.20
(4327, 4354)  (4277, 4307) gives 1.19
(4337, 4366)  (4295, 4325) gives 1.20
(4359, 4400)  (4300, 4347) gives 1.13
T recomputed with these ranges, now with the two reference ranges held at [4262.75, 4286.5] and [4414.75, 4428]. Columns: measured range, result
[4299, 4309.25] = 3.4 angstrom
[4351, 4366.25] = -0.1 angstrom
